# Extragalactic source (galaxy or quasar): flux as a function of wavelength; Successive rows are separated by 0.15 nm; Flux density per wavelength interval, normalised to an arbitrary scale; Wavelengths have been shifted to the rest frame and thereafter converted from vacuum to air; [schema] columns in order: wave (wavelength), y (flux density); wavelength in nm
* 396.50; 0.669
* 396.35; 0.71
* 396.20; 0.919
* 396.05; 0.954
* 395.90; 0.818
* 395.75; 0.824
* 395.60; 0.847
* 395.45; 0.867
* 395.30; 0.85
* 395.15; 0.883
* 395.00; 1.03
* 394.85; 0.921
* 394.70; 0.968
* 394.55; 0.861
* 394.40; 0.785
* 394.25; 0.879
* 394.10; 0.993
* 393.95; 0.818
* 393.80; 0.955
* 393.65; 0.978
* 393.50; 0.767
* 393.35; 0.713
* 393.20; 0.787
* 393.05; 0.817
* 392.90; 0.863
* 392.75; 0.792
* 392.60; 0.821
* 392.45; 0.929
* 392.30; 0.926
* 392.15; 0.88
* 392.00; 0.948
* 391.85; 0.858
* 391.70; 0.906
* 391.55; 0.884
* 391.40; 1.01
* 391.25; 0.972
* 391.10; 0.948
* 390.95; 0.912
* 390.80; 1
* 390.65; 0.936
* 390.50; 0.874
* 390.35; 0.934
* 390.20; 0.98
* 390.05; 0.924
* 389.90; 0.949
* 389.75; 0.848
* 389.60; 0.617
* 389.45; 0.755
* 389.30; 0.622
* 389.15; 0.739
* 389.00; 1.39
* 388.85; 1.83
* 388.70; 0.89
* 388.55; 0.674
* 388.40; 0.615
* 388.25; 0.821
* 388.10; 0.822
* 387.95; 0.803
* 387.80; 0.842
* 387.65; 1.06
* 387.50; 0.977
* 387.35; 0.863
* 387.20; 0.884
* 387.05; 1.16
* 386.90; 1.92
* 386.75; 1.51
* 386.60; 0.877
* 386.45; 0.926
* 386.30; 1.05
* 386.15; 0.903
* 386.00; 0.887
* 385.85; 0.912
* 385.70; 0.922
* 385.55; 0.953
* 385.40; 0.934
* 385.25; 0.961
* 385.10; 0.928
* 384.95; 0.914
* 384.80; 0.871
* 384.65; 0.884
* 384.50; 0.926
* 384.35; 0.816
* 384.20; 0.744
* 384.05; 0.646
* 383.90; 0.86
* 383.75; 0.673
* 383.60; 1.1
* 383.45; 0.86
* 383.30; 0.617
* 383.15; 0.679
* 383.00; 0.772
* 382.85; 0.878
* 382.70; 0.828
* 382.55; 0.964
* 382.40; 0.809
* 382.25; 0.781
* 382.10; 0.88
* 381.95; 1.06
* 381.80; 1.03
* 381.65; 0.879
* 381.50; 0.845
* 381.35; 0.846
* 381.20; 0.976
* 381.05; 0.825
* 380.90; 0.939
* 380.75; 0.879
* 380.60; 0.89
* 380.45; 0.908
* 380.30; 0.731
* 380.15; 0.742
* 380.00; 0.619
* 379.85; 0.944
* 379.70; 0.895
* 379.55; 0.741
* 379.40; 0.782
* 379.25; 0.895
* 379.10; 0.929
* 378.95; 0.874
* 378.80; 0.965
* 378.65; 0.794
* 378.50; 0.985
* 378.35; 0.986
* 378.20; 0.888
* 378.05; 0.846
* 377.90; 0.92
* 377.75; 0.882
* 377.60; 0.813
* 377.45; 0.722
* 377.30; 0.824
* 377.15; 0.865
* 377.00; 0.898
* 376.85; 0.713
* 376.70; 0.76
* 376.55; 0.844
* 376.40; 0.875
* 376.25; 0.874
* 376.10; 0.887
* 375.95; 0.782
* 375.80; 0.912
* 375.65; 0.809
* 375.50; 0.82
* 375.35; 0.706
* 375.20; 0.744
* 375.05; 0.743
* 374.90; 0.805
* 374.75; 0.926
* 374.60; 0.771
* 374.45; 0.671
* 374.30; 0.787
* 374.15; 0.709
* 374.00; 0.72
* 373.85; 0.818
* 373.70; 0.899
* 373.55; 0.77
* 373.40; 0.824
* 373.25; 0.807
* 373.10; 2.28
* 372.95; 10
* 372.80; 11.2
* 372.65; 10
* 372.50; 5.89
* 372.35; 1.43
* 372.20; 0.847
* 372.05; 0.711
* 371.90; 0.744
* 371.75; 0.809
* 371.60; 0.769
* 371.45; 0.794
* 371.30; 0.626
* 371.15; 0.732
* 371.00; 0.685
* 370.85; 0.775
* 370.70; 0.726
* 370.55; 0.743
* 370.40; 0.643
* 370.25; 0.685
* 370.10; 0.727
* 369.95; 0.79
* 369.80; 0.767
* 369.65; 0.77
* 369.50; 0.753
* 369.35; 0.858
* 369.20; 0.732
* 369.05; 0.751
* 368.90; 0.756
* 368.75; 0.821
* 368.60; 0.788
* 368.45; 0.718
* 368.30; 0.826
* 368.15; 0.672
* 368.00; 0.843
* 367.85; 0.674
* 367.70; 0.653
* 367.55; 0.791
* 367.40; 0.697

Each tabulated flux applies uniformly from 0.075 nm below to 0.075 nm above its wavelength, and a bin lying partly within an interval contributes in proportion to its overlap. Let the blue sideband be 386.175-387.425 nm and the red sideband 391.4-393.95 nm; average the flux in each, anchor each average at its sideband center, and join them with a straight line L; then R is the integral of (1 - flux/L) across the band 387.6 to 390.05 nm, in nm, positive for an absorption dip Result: 0.36 nm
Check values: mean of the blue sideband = 1.14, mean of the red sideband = 0.867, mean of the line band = 0.892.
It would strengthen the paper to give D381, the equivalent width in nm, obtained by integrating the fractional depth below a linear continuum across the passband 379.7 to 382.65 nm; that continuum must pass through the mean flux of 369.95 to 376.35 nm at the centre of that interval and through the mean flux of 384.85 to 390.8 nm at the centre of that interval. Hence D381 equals 0.90 nm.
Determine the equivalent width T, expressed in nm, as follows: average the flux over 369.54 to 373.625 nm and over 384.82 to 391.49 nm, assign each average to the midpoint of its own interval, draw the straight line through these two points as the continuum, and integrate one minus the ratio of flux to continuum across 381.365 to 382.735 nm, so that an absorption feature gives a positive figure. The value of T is 0.47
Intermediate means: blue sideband 2.08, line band 0.897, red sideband 0.959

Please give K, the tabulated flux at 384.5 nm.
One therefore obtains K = 0.926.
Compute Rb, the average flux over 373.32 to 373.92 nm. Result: 0.828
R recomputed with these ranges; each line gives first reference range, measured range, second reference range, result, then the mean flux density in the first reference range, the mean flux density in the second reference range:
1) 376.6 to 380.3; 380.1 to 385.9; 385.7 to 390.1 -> 0.25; 0.843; 0.967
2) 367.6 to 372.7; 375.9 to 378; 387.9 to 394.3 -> 0.45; 1.15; 0.893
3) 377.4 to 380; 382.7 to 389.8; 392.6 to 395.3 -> -0.39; 0.868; 0.869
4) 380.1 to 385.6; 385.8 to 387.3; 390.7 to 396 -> -0.40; 0.86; 0.887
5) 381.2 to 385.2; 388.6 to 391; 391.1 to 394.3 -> -0.20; 0.853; 0.882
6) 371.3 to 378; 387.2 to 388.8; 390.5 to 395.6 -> 0.34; 1.61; 0.892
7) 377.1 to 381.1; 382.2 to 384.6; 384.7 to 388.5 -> 0.29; 0.855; 0.97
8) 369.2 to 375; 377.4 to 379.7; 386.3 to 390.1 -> 0.88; 1.7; 0.975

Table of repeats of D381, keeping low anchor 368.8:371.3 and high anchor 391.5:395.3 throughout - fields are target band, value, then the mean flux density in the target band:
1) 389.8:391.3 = -0.14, 0.941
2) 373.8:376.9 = -0.09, 0.795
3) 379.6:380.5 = 0.00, 0.802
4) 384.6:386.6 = -0.22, 0.925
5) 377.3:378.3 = -0.08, 0.847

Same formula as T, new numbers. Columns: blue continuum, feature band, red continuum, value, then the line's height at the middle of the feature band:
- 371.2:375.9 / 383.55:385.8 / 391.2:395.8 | 0.79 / 1.35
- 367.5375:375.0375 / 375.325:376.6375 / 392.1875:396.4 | 0.50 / 1.36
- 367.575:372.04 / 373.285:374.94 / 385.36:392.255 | 0.00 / 0.793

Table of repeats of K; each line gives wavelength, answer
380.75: 0.879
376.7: 0.76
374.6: 0.771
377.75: 0.882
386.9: 1.92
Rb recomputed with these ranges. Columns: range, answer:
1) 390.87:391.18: 0.932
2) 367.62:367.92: 0.665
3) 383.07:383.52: 0.718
